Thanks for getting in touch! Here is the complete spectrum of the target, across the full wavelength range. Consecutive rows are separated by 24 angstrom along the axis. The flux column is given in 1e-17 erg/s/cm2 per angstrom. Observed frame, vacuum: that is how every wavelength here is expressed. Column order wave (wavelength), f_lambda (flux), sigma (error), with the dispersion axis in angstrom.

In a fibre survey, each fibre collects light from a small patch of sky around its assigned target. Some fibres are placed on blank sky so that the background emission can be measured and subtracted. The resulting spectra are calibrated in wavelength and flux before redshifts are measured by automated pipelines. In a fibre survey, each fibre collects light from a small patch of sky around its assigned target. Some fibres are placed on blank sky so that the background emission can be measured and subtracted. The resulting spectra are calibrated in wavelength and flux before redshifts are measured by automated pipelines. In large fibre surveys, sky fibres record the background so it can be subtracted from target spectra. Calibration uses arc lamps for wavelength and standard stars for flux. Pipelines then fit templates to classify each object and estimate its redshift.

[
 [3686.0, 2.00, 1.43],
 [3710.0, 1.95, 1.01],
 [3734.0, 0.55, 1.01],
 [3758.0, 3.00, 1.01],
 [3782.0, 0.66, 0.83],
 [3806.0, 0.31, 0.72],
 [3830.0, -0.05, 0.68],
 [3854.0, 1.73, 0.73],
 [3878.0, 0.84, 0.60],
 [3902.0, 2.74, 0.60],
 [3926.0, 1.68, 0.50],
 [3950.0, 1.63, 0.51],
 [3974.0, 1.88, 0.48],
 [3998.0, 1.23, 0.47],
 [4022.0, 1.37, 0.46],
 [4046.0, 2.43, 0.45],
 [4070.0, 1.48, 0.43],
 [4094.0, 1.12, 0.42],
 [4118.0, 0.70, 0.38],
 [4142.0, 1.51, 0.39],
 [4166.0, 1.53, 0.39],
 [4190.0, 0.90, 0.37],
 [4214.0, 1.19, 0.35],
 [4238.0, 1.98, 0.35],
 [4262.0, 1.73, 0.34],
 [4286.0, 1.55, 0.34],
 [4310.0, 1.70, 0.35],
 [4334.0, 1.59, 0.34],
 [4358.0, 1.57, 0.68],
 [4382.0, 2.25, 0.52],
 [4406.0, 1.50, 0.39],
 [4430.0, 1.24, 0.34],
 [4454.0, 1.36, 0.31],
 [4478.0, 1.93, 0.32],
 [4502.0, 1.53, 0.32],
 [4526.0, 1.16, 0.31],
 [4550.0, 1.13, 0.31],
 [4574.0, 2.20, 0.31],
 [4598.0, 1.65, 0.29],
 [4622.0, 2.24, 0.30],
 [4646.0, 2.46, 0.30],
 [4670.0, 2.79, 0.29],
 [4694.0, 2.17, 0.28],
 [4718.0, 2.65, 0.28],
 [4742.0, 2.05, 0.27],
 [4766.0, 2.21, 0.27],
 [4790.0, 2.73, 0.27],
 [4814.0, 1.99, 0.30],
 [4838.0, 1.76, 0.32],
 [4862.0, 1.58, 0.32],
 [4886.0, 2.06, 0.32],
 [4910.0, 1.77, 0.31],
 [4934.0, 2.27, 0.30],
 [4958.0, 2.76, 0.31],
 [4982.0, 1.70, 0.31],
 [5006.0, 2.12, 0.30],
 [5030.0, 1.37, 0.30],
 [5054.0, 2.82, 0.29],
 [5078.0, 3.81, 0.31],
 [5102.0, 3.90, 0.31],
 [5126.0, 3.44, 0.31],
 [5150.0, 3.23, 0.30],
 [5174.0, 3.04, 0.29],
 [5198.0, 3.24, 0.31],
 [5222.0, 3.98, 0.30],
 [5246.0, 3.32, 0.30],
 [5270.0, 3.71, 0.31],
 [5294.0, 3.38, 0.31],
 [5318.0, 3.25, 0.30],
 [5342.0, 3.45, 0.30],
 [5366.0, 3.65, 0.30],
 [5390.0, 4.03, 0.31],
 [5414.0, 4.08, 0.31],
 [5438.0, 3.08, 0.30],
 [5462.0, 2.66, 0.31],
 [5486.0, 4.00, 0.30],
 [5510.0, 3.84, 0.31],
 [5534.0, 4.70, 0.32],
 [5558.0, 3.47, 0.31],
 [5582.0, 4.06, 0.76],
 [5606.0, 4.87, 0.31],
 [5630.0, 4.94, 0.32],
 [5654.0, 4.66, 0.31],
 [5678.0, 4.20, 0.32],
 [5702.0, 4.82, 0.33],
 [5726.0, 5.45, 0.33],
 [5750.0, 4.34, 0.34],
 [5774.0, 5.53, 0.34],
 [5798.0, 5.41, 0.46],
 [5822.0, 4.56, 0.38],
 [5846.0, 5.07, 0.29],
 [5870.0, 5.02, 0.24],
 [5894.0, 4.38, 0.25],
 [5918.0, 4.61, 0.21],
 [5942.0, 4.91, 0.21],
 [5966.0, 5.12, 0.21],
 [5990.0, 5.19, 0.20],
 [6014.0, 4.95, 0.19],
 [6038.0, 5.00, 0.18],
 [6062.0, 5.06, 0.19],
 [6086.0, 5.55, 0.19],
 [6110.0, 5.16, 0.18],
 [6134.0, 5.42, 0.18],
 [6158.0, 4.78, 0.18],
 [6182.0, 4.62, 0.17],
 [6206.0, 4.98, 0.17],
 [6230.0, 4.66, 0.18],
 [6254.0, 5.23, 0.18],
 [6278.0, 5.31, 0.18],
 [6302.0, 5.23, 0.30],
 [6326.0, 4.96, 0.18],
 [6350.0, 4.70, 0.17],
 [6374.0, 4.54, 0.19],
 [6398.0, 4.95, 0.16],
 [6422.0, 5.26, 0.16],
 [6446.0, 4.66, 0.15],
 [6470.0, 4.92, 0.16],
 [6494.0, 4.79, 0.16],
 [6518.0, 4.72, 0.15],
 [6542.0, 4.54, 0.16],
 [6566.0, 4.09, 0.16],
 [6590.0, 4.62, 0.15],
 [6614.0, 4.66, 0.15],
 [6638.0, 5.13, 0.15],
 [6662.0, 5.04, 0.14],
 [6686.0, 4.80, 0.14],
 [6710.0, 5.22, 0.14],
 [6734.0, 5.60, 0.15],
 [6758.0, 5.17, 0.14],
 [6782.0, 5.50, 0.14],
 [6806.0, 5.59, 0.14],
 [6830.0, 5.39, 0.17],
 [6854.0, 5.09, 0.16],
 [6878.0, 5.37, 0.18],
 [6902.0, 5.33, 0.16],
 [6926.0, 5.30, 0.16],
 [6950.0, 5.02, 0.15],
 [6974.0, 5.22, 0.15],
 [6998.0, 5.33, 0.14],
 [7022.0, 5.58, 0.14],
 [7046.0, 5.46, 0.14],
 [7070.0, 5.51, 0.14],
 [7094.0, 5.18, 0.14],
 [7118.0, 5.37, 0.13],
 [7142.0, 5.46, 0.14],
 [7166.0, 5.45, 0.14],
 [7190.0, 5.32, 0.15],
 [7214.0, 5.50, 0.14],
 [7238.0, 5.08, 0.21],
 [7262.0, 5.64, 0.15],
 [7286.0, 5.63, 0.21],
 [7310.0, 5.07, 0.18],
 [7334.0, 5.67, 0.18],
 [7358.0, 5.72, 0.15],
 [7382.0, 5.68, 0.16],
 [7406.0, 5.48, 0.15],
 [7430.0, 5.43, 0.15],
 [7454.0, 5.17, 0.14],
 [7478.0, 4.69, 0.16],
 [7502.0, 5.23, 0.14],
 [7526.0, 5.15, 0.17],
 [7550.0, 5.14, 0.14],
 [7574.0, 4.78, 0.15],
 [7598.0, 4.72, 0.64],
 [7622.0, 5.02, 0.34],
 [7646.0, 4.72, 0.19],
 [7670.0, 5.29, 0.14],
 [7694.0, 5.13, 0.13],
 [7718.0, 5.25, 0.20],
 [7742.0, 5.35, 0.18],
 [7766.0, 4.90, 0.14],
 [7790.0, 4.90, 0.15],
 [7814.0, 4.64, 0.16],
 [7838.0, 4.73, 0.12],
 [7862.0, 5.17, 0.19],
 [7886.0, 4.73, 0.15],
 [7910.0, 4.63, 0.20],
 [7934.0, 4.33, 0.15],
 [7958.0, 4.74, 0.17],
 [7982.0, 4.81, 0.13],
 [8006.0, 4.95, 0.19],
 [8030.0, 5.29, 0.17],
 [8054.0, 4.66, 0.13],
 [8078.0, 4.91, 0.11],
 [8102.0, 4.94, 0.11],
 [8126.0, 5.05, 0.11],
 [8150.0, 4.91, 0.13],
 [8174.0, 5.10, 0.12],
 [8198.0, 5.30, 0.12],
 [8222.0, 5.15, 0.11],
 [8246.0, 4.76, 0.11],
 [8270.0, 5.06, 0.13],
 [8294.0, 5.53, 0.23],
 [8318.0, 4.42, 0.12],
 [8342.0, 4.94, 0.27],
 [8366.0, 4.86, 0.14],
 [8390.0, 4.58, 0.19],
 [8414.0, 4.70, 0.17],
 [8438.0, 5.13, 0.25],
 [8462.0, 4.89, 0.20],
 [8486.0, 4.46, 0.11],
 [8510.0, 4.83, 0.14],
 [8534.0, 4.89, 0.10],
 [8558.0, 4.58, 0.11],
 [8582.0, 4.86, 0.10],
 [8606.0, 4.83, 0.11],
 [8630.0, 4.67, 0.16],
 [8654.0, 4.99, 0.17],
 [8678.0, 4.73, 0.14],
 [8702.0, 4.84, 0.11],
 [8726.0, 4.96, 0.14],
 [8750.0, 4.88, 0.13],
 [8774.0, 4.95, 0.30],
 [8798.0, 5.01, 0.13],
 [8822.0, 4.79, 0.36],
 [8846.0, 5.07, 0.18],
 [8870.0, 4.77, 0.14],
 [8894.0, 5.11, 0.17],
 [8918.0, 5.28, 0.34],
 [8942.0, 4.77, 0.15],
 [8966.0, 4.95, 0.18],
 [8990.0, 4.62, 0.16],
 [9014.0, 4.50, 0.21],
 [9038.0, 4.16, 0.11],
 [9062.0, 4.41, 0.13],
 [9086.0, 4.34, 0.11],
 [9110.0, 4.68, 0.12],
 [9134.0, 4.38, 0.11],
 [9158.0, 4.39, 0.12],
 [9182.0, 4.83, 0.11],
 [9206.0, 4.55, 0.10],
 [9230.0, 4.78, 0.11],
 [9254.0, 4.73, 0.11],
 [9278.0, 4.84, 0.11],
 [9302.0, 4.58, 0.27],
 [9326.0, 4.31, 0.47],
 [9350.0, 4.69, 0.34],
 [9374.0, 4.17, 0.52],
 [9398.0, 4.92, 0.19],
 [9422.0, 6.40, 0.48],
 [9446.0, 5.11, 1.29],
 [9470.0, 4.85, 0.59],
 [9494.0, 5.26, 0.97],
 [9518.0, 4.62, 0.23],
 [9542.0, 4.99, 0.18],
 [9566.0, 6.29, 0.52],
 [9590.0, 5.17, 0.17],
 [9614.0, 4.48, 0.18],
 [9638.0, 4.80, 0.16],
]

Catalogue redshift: 0.27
